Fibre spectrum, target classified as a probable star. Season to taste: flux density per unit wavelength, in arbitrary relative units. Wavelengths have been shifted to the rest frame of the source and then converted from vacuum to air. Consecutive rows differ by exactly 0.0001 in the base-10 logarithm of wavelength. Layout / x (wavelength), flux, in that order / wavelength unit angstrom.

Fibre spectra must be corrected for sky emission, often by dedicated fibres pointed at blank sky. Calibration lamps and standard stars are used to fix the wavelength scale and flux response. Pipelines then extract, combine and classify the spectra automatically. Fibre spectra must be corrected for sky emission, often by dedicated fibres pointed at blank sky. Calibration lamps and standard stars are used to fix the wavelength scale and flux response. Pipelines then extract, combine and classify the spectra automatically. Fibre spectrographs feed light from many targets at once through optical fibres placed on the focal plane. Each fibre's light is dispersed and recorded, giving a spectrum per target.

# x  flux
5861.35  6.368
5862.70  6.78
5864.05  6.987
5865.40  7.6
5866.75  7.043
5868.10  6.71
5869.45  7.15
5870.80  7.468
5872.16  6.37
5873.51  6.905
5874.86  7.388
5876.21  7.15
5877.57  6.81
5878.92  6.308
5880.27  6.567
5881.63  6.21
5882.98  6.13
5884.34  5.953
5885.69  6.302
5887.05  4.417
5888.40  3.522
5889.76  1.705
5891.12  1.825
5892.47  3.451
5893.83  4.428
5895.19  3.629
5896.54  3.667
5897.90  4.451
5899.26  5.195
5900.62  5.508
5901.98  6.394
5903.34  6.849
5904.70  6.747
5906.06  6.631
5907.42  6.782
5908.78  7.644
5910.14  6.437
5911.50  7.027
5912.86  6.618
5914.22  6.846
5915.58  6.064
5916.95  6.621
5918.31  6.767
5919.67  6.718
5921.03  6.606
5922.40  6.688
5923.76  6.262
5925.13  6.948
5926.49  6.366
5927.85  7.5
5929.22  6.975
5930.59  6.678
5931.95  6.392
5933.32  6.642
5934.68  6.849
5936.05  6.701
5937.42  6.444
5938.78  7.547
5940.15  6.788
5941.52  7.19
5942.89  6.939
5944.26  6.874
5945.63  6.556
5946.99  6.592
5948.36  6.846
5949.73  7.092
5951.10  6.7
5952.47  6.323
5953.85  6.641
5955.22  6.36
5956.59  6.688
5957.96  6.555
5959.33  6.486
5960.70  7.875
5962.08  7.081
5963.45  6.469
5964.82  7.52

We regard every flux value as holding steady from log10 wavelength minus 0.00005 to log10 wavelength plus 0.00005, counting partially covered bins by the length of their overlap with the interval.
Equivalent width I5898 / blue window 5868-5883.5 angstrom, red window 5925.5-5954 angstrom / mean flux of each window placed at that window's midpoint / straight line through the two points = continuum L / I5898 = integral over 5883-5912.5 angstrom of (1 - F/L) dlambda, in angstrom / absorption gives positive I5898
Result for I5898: 6.8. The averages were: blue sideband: 6.77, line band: 5.21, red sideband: 6.8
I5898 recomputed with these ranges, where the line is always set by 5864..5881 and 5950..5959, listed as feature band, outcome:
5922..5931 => -0.11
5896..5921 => 1.77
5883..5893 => 4.14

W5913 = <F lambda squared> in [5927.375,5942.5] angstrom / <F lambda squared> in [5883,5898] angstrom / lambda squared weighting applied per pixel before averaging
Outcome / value 1.7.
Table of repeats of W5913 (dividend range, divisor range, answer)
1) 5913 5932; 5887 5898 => 2.02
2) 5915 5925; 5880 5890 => 1.28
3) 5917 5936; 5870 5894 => 1.24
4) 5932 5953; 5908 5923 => 1.02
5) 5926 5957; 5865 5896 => 1.22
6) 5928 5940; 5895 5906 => 1.26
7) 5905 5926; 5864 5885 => 1.00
